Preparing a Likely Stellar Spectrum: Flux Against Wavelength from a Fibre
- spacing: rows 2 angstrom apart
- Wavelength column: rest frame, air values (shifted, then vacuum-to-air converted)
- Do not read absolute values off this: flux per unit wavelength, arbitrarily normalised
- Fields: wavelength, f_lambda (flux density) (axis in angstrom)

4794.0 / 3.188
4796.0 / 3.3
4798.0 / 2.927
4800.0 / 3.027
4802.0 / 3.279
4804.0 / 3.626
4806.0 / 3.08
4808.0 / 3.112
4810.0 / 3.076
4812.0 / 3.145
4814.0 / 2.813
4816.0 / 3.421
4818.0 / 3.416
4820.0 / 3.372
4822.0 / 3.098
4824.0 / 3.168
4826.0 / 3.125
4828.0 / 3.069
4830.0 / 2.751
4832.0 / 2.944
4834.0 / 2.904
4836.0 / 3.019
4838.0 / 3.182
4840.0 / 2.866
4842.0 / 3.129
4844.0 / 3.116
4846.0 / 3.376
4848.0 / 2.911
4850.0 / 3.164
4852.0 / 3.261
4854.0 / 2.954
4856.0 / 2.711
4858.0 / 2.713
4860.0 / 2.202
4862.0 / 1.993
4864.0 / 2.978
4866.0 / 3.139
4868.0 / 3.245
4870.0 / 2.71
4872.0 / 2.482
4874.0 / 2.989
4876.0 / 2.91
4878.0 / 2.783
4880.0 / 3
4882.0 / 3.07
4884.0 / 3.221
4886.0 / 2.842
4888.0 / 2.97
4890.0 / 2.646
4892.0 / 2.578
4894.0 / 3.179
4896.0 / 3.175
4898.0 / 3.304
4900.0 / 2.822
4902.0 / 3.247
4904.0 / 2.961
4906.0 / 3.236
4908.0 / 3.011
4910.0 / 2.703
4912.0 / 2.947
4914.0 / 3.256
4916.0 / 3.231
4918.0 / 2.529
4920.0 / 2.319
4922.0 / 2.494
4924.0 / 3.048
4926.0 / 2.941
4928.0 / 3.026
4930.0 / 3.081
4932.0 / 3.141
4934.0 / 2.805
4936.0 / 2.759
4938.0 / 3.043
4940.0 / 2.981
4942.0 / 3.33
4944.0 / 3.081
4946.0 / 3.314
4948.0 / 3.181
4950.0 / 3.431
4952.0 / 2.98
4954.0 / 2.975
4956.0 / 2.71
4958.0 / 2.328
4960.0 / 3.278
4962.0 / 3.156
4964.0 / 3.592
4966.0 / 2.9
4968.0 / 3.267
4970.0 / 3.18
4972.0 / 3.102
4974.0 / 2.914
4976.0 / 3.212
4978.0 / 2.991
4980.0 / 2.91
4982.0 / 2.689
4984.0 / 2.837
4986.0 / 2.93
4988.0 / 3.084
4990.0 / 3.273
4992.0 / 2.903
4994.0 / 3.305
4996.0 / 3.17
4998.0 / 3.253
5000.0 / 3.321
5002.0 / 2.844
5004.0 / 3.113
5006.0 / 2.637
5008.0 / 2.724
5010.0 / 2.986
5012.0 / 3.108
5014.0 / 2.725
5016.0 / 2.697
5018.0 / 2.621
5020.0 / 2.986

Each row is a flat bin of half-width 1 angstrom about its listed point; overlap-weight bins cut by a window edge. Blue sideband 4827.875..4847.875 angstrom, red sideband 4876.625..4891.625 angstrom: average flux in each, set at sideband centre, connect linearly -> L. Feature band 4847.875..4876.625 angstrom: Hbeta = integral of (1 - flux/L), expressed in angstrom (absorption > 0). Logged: 1.5 angstrom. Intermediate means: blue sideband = 3.03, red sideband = 2.92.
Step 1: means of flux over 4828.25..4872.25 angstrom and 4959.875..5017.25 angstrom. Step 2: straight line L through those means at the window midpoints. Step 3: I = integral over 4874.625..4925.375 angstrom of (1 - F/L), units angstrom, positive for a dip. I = 0.2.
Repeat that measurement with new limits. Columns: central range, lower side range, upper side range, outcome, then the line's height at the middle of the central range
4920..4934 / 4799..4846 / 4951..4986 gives 0.6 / 3.03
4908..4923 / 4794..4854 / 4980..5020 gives 1.2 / 3.04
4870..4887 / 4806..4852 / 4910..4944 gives 0.6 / 3.02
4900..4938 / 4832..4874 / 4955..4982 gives 0.6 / 2.98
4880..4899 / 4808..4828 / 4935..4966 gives 0.7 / 3.12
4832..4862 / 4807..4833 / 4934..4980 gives 1.7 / 3.11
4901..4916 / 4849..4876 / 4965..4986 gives -0.9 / 2.89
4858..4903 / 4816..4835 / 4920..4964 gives 2.6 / 3.06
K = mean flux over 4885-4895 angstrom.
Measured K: 2.84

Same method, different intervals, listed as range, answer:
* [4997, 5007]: 3.03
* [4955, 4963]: 2.87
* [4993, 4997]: 3.24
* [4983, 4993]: 3.01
